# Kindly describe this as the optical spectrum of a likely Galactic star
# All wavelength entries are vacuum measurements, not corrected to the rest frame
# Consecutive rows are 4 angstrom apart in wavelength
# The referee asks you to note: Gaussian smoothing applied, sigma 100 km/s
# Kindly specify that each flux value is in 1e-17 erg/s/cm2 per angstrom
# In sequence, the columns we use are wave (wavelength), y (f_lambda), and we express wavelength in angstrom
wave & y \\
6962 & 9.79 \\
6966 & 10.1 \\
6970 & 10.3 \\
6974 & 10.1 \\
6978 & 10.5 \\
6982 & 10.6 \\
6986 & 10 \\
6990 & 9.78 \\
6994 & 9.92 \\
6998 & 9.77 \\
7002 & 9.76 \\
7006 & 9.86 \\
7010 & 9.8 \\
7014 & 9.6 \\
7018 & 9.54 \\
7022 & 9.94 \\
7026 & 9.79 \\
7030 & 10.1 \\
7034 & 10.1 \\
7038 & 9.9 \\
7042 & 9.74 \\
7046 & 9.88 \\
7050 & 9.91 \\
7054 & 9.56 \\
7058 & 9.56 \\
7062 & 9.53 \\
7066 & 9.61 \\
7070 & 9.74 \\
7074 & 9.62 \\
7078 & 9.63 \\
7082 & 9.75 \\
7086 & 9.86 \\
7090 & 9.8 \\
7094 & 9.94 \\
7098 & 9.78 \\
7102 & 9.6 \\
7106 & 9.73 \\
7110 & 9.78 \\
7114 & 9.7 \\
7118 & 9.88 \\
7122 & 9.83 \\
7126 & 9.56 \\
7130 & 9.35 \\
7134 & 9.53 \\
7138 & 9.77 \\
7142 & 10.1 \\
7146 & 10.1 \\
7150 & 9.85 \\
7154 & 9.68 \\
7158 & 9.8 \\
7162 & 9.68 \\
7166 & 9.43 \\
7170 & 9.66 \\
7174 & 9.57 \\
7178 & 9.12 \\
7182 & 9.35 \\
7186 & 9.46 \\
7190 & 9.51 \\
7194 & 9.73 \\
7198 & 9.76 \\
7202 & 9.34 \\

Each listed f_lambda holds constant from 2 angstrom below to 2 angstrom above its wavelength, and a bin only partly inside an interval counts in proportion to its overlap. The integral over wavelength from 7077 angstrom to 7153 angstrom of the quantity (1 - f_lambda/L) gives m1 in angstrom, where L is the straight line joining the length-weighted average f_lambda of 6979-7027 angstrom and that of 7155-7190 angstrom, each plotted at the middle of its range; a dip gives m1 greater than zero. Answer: -1.02 angstrom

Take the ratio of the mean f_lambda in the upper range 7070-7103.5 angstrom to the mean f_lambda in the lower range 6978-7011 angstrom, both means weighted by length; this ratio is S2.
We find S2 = 0.98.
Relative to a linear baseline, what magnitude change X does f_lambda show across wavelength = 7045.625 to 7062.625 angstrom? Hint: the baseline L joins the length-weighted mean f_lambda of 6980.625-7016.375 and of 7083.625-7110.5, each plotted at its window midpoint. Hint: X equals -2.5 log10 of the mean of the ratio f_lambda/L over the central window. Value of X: 0.02 mag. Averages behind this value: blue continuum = 9.88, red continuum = 9.78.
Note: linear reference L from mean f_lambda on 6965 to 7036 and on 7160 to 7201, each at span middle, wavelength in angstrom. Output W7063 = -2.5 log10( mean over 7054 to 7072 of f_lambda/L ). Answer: 0.02 mag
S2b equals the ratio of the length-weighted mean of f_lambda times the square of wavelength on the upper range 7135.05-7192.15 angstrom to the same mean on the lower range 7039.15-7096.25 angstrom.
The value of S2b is 1.02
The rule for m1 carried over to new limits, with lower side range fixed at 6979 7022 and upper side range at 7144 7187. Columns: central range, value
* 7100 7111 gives 0.02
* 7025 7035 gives -0.18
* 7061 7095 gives 0.12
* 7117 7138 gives 0.09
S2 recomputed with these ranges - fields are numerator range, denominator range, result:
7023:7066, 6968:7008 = 0.97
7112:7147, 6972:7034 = 0.98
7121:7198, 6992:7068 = 0.99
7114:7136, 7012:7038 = 0.98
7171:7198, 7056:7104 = 0.98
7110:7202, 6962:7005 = 0.96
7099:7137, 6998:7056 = 0.98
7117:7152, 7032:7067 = 1.00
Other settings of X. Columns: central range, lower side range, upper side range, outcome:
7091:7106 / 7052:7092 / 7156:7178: -0.01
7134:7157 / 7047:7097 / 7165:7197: -0.03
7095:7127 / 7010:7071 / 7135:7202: 0.00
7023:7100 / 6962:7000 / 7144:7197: 0.01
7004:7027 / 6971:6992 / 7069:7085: 0.03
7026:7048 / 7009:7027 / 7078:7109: -0.02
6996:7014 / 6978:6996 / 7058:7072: 0.03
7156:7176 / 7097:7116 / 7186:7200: 0.00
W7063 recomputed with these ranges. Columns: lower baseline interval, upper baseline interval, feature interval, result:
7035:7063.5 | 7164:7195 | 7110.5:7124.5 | -0.02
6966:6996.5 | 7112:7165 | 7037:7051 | 0.02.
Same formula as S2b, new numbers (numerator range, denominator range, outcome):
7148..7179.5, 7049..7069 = 1.03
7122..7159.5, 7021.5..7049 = 1.01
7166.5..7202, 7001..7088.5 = 1.01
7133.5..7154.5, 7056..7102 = 1.04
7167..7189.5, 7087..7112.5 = 0.99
